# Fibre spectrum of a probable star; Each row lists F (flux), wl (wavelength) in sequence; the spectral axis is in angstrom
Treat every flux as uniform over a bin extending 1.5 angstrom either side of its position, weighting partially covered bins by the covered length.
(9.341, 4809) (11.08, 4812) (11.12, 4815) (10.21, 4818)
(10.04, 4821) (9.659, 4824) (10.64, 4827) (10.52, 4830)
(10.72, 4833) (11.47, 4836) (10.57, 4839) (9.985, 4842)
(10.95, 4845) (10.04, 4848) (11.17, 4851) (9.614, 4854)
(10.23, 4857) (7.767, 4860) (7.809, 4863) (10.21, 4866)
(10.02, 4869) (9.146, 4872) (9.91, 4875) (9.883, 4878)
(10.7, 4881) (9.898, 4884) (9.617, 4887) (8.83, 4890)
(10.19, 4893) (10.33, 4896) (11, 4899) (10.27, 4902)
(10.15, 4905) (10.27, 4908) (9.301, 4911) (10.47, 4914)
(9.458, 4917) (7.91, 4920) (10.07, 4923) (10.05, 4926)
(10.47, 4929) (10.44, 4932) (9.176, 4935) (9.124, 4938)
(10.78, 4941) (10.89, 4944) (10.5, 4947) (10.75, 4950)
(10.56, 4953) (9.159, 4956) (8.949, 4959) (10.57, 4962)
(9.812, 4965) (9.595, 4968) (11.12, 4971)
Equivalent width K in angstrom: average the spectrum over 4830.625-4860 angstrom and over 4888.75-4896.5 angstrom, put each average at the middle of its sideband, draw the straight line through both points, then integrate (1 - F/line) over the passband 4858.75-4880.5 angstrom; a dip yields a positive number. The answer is 1.5 angstrom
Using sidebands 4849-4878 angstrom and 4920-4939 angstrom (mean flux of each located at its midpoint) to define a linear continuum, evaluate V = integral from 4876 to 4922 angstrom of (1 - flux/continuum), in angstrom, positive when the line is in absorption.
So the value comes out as -1.1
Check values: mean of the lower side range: 9.57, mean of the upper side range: 9.75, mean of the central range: 9.89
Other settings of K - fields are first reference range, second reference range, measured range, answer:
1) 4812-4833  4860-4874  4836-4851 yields -1.13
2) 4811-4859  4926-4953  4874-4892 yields 0.98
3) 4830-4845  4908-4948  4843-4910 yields 2.87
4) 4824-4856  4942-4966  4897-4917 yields 0.25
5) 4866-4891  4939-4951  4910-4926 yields 1.25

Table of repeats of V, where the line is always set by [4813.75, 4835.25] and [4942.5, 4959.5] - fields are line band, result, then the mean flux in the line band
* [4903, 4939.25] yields 1.8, 9.75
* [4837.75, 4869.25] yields 1.7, 9.84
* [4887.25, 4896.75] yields 0.6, 9.72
